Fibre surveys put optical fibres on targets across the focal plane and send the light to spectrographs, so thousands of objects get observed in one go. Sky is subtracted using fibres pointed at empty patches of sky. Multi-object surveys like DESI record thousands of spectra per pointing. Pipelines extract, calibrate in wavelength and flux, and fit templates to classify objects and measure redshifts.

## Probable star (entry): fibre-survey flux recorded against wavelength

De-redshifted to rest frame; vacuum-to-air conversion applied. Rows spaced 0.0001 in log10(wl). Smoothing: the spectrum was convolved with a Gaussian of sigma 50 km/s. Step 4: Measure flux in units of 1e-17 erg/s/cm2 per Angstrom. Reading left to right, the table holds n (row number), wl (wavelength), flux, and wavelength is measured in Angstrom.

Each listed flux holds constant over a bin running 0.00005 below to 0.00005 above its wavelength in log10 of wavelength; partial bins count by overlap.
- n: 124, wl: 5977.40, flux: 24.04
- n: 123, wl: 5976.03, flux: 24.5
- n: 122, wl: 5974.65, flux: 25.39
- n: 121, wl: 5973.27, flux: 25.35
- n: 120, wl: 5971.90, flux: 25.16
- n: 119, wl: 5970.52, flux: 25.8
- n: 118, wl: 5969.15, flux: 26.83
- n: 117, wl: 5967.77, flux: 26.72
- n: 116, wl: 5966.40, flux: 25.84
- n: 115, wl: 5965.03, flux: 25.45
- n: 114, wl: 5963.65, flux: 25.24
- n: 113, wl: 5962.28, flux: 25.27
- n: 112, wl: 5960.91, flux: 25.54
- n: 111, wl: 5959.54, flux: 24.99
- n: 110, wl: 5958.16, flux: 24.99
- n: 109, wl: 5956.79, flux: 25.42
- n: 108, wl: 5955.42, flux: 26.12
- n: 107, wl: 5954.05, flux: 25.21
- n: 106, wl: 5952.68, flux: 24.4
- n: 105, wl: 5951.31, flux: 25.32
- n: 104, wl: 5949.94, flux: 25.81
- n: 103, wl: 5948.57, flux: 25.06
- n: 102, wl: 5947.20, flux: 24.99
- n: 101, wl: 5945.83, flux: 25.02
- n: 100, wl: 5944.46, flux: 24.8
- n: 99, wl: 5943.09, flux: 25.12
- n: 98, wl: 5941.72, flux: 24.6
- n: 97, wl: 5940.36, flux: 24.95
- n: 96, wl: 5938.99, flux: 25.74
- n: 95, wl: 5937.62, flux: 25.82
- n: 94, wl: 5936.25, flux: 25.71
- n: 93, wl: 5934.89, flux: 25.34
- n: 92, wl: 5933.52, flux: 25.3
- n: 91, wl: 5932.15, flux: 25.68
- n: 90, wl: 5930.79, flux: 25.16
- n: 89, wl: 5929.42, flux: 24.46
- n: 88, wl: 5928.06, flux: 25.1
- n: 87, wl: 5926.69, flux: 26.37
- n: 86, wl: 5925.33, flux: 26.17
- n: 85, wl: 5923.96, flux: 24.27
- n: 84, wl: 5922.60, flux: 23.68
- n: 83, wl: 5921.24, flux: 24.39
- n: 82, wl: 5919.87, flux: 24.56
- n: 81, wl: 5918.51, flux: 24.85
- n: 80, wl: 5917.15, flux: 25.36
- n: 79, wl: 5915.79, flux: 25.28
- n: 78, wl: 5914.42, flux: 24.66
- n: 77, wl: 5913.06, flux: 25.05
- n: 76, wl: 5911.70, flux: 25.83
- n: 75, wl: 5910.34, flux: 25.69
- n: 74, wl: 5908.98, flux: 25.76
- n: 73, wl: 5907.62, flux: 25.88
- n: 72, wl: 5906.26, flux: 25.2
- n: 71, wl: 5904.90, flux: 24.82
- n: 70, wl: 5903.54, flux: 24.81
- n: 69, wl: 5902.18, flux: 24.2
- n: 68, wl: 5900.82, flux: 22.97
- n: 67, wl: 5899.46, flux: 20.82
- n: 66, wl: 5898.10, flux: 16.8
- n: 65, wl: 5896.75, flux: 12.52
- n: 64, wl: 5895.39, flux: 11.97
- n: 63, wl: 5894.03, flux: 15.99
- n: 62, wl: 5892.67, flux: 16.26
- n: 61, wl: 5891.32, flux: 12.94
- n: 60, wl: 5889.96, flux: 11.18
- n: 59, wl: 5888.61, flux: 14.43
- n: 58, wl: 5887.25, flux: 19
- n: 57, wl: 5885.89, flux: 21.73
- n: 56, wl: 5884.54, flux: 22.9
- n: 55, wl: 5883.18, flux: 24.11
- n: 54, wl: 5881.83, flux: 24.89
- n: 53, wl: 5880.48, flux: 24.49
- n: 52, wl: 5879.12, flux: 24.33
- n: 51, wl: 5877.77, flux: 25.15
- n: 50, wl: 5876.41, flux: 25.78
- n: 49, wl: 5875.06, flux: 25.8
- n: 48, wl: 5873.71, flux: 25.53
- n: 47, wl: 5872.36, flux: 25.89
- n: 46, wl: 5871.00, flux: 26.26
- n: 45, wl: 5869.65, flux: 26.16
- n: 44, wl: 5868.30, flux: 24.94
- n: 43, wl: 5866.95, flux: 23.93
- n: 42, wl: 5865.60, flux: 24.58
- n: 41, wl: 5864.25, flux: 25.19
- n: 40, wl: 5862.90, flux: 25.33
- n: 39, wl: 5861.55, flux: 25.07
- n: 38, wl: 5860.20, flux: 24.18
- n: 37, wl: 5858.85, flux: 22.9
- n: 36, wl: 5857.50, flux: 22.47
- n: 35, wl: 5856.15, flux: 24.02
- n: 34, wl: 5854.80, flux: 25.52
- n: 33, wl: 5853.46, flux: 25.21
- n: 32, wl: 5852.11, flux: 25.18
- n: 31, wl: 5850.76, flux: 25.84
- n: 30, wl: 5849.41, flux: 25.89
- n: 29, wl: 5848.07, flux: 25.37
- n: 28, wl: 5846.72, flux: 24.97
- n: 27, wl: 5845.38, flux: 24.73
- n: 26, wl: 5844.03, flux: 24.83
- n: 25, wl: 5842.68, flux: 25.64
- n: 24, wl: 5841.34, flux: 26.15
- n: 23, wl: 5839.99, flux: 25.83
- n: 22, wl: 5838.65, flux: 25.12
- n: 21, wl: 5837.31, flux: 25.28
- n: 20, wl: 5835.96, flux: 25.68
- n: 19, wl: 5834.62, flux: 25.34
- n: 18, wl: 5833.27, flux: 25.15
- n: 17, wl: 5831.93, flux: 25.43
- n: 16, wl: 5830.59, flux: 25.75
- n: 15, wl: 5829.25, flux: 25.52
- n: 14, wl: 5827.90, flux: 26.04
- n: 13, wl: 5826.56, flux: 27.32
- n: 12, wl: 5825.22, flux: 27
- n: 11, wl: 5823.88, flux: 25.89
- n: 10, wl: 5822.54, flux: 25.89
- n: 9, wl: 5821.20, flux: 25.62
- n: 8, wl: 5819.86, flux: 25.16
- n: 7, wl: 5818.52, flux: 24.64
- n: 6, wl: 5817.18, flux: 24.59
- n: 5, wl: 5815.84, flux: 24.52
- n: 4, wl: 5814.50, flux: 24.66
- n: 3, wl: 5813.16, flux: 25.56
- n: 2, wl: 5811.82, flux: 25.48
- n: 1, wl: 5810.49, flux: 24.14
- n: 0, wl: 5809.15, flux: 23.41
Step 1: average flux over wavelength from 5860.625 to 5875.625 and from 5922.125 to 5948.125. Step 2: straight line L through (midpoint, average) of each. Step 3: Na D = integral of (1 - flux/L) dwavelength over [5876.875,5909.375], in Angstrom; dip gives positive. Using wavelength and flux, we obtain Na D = 6.1 Angstrom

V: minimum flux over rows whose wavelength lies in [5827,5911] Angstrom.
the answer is 11.18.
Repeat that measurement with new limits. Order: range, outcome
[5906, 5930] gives 23.68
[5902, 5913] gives 24.2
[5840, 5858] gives 22.47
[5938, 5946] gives 24.6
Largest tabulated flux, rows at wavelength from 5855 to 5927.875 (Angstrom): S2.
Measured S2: 26.37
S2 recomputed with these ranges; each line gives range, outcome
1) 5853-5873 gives 26.26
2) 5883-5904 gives 24.81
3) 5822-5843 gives 27.32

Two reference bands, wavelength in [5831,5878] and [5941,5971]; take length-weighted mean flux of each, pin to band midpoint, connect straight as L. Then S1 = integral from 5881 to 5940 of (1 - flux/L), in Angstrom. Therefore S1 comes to 6.12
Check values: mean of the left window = 25.2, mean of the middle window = 22.7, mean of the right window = 25.4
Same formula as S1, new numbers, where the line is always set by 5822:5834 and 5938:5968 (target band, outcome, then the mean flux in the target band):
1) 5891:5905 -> 3.91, 18.4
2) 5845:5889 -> 2.43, 24.4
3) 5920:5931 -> 0.23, 24.9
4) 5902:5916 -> 0.17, 25.2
